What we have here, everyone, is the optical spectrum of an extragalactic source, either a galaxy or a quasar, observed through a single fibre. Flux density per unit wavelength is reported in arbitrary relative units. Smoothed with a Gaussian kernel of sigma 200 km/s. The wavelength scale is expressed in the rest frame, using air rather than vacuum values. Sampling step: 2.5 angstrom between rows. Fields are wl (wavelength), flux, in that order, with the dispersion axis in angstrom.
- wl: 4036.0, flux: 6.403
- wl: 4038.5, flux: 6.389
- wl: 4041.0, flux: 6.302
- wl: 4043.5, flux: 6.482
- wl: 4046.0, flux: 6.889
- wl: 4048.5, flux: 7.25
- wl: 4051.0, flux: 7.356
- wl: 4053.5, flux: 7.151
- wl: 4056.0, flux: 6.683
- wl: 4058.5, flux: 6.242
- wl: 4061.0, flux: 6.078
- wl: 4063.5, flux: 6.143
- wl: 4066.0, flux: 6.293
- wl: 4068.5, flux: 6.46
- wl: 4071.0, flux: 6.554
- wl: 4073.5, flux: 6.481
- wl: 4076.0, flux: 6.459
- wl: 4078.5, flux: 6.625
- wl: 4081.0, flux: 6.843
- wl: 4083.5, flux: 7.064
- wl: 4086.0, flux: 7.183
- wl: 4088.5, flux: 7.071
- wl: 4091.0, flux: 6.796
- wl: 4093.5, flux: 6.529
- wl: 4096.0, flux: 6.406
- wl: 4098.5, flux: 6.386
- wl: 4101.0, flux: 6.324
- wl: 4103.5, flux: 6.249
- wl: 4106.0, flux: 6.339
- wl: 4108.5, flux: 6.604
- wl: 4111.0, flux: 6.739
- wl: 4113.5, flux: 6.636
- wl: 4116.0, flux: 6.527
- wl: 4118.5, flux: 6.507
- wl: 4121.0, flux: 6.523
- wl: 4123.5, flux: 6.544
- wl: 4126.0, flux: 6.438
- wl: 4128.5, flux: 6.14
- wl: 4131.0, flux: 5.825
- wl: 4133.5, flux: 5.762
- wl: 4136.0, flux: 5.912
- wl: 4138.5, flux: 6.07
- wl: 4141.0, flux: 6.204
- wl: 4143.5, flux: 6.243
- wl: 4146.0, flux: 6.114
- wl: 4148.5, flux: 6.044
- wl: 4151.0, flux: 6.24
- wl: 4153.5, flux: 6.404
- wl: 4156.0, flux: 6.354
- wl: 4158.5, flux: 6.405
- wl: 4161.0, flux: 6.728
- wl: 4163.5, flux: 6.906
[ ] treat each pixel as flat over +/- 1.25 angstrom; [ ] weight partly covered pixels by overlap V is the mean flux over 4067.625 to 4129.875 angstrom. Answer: 6.58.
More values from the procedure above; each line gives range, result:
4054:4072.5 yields 6.38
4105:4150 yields 6.29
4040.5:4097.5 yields 6.67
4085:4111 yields 6.59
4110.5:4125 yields 6.57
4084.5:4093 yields 6.98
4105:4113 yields 6.57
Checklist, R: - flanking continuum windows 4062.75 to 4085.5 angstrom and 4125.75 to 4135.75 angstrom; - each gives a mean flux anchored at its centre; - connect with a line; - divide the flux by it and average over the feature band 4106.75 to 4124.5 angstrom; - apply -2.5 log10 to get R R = -0.07 mag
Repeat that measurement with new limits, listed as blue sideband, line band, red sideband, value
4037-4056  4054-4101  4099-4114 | 0.01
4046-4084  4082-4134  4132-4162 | -0.02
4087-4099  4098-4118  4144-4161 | 0.02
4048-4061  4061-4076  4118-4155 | 0.06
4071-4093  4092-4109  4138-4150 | 0.03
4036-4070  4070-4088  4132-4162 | -0.05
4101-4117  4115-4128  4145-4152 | -0.02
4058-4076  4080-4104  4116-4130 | -0.05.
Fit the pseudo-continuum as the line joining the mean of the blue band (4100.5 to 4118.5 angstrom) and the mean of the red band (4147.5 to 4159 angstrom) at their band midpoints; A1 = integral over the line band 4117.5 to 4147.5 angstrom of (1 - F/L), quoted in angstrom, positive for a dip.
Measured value 0.9 angstrom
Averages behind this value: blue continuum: 6.5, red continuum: 6.29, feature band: 6.19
